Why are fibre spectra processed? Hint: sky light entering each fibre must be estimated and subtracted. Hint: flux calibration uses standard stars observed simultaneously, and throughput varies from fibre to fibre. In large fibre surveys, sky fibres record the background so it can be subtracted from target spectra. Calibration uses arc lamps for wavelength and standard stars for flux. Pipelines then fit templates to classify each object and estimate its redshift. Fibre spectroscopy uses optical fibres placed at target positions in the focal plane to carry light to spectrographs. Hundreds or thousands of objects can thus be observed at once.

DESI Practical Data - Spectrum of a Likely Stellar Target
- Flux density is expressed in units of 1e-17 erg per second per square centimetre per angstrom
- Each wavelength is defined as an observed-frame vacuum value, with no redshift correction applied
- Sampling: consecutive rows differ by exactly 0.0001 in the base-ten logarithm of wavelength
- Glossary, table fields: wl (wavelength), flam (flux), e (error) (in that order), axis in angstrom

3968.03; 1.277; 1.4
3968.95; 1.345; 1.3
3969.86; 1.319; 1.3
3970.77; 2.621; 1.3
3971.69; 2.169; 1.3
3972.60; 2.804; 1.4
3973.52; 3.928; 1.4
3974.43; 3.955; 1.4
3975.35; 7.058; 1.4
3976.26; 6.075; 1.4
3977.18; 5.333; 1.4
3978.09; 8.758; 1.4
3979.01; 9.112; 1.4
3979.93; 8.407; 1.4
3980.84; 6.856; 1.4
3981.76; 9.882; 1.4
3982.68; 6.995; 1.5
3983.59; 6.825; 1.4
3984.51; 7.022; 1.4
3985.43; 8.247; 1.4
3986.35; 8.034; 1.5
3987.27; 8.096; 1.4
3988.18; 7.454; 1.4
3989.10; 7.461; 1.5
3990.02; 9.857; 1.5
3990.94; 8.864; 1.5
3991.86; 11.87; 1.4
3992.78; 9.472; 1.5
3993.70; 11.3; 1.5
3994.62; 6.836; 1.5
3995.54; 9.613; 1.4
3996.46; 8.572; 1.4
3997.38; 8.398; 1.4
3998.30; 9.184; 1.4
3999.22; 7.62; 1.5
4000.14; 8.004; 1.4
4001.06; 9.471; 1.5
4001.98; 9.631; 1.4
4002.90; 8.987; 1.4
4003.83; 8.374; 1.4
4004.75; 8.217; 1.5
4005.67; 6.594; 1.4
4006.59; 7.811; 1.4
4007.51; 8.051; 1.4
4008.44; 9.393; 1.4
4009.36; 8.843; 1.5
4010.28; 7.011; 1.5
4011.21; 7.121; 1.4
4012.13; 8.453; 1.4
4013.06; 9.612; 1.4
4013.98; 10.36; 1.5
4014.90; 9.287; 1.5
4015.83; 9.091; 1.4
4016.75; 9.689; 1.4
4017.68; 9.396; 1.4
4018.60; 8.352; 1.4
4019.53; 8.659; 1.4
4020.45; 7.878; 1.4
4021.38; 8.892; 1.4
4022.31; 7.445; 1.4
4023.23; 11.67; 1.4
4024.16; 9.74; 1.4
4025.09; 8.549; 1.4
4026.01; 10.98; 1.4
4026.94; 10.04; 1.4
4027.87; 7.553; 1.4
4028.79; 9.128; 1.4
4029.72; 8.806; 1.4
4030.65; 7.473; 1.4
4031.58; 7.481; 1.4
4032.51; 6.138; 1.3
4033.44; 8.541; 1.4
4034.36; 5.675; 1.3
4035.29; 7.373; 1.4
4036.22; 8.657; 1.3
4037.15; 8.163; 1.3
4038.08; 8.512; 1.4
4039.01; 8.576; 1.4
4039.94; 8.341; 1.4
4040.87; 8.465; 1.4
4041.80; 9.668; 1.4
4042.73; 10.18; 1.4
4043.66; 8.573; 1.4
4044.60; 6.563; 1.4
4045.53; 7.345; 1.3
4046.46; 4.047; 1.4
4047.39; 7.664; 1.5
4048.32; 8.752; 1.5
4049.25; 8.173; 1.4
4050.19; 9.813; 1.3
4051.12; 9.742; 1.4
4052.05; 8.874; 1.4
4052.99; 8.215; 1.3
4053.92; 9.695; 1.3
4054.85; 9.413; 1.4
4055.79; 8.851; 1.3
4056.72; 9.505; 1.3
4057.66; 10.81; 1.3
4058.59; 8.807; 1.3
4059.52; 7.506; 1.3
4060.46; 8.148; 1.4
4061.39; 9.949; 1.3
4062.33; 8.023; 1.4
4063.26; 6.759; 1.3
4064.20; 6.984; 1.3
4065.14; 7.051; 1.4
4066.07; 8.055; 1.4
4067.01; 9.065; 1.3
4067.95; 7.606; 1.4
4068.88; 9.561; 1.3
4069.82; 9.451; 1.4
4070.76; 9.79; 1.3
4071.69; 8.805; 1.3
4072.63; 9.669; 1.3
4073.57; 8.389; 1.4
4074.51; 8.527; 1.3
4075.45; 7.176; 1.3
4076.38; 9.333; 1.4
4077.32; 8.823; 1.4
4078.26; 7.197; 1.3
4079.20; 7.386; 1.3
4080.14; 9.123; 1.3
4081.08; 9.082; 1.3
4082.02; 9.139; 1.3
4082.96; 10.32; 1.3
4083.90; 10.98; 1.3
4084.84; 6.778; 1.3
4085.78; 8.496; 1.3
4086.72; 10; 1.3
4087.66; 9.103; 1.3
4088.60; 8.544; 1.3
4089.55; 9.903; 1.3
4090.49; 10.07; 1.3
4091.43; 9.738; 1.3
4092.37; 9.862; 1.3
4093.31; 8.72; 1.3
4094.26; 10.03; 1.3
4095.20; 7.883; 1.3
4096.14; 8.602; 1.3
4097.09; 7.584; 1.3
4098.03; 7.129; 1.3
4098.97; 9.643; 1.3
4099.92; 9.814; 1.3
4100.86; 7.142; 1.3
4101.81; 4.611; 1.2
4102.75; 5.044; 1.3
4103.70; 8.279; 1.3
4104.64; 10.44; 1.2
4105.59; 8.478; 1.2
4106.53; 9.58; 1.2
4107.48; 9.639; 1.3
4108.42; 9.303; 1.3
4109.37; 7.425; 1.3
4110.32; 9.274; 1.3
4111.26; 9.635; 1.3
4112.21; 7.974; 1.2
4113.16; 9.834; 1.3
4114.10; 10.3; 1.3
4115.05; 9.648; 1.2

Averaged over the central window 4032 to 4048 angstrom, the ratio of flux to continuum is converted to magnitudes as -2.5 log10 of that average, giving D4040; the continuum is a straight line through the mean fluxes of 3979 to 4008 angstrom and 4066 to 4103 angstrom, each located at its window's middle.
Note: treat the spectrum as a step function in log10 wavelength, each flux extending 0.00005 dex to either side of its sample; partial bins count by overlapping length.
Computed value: 0.102 mag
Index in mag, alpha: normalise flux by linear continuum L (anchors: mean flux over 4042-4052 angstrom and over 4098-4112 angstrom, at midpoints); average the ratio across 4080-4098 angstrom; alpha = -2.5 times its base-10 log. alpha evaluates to -0.10 mag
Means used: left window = 8.16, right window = 8.39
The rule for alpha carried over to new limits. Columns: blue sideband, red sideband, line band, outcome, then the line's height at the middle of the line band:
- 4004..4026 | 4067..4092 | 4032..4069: 0.07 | 8.87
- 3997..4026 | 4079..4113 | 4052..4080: 0.02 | 8.75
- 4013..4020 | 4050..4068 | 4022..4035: 0.07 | 9.11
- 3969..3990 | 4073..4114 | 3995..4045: -0.20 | 7.14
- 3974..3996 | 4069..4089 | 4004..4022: -0.03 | 8.3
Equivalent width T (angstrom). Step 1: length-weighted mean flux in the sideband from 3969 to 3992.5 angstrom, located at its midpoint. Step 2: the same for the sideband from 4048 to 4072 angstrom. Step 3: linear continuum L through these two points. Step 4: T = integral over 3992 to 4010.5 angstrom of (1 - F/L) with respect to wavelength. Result -3.7 angstrom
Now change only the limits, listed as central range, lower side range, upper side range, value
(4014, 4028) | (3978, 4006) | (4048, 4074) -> -1.0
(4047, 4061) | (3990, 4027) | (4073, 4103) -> -0.3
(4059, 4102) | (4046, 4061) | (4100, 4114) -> -0.5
